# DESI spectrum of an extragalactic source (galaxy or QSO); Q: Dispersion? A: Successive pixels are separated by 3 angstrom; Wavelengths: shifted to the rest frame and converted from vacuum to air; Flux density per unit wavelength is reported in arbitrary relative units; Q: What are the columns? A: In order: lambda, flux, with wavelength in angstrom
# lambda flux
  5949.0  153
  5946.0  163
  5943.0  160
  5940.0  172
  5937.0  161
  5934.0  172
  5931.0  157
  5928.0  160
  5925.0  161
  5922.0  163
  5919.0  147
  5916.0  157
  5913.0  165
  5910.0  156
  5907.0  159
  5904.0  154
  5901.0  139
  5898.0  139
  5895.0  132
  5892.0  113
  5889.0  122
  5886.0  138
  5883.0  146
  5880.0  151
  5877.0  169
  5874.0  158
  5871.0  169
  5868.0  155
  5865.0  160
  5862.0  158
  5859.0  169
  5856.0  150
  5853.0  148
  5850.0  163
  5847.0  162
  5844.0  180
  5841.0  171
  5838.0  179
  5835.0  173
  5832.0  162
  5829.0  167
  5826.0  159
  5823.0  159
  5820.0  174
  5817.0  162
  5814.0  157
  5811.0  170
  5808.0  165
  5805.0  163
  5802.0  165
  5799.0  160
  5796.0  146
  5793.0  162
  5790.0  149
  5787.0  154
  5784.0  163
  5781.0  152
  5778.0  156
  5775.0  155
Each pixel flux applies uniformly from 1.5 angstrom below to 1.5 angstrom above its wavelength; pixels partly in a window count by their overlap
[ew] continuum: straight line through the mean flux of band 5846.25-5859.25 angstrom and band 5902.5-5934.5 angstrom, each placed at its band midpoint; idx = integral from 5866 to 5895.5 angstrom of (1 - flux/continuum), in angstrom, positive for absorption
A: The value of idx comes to 2.21 angstrom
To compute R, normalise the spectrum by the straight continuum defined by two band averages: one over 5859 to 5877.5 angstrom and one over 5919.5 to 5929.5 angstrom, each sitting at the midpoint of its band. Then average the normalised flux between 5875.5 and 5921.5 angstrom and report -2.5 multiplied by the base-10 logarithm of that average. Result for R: 0.10 mag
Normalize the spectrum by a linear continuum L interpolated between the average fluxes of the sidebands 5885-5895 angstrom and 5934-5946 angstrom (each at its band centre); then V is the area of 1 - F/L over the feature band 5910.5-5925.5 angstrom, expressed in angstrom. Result -1.12 angstrom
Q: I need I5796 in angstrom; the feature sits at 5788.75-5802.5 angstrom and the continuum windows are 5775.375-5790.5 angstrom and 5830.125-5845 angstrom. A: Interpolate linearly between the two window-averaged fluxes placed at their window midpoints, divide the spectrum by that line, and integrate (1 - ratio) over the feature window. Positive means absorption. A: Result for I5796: 0.29 angstrom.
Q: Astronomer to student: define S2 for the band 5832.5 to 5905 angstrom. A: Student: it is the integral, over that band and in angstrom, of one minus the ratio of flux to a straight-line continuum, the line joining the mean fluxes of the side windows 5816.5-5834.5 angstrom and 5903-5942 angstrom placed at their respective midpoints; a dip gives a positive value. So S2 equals 3.8 angstrom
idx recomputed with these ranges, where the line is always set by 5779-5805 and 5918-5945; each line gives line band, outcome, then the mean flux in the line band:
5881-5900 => 3.3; 132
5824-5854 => -1.5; 167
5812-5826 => -0.5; 163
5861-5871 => 0.0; 159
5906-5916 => 0.1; 160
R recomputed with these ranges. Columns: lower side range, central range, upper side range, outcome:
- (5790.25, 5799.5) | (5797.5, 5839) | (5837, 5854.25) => -0.03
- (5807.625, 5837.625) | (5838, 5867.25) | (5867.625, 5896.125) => -0.05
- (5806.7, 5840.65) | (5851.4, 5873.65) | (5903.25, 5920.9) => 0.02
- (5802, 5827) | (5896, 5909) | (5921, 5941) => 0.11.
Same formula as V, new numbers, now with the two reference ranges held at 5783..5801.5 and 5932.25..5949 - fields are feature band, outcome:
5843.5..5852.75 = -0.3 angstrom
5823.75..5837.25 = -0.6 angstrom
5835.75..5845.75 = -1.1 angstrom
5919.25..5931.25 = 0.3 angstrom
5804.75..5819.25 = -0.6 angstrom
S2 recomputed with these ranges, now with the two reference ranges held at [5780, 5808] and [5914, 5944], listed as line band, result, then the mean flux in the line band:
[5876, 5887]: 0.6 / 151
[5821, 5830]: -0.2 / 162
